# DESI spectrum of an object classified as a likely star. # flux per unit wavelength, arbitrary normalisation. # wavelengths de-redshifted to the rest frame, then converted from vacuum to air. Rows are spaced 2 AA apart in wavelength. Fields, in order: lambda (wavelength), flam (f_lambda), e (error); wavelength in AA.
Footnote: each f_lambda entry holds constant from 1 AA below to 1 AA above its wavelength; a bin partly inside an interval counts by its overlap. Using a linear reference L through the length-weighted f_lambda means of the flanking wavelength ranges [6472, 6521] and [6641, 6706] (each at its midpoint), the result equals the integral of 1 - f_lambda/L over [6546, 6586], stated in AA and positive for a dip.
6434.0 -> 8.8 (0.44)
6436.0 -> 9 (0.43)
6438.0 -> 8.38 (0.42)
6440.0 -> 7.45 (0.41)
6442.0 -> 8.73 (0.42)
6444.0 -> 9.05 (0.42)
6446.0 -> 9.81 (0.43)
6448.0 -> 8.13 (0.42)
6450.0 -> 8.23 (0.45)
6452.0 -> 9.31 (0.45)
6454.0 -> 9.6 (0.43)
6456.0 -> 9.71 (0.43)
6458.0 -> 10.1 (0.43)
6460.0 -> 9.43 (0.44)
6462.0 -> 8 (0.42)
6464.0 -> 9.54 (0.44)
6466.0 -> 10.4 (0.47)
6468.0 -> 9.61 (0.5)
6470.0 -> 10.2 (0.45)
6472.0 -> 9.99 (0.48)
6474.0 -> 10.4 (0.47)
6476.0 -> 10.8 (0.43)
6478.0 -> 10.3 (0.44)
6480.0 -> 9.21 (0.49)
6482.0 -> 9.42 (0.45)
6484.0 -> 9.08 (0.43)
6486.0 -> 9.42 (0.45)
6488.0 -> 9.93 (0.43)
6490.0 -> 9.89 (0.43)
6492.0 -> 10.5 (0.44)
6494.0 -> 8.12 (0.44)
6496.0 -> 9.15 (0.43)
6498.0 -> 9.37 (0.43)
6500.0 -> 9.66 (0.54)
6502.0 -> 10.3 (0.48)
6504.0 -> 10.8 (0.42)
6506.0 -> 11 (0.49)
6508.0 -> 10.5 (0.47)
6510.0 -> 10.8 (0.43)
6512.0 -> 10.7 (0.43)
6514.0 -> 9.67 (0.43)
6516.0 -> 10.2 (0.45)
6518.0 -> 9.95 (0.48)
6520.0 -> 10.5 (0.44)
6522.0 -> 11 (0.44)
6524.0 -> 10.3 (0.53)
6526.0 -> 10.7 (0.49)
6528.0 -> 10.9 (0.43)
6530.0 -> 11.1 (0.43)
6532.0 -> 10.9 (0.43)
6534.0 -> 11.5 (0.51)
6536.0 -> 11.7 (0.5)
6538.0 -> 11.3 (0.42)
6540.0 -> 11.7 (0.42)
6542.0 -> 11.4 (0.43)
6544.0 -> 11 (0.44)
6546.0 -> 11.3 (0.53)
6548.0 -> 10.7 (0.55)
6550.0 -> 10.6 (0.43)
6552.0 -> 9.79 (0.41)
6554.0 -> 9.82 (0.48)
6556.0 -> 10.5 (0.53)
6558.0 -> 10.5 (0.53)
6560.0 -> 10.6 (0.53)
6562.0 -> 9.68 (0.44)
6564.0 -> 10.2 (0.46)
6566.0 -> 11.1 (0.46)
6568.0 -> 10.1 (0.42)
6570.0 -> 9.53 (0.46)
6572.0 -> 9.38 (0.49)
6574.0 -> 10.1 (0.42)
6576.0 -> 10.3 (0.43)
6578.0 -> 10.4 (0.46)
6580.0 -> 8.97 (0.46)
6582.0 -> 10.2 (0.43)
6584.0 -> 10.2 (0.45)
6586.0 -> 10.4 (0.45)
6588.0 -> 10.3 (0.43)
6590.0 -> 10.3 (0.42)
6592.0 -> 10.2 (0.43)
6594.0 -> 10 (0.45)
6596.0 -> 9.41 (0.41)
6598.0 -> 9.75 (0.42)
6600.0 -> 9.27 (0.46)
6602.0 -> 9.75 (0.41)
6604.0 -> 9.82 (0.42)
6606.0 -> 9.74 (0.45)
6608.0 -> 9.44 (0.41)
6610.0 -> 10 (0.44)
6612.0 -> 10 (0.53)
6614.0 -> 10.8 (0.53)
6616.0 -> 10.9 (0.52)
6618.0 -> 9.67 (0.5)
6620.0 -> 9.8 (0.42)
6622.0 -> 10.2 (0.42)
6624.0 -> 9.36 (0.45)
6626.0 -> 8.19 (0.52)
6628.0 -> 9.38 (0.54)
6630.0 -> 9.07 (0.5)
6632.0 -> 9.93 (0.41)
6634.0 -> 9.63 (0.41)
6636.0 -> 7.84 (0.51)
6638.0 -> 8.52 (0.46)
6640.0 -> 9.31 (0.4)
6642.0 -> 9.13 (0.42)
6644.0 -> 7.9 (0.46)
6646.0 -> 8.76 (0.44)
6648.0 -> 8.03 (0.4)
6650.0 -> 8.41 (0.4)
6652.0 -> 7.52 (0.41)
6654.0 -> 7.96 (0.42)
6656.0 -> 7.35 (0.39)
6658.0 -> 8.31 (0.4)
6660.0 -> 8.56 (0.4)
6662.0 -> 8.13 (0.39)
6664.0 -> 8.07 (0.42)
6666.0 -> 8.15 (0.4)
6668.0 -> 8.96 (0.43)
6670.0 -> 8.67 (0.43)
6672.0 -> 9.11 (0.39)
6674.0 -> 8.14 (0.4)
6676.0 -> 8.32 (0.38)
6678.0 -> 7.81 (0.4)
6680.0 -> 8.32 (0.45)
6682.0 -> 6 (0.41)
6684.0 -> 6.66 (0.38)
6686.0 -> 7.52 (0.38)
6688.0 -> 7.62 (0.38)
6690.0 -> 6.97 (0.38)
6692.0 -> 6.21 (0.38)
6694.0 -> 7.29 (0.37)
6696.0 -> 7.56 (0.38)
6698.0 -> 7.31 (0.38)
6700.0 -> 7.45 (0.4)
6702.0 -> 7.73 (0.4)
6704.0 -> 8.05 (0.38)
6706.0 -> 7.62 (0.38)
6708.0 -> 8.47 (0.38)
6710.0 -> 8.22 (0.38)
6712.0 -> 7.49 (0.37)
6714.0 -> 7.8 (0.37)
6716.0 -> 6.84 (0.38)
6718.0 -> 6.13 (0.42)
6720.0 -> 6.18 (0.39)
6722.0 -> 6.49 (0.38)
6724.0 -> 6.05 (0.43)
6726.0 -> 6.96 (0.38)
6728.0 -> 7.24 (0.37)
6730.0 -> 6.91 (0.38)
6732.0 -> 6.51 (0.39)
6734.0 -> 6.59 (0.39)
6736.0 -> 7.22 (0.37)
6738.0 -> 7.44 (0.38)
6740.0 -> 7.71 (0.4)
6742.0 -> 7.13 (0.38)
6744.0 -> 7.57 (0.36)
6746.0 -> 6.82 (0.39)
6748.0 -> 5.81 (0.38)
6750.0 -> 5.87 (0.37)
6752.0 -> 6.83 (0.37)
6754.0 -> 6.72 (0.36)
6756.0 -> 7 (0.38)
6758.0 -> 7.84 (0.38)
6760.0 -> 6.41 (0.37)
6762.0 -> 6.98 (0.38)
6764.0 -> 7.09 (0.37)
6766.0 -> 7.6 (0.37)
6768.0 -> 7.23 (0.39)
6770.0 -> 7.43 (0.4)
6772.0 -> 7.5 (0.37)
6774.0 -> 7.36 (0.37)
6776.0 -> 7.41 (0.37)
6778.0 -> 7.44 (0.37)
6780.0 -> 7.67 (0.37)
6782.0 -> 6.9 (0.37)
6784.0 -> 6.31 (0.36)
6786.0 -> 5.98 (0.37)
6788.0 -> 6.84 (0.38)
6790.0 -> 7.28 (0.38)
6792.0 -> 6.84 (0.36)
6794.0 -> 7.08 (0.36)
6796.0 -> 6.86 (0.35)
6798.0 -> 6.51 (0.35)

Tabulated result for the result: -4.5 AA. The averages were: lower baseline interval 9.99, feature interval 10.2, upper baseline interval 7.87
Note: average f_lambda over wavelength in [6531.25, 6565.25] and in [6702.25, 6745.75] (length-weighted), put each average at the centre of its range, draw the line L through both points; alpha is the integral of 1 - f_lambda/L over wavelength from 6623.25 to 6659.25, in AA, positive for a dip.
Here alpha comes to 1.2 AA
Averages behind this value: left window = 10.8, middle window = 8.58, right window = 7.18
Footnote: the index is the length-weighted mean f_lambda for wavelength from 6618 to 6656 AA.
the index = 8.81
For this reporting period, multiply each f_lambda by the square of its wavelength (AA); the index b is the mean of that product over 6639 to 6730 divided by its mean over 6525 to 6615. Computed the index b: 0.8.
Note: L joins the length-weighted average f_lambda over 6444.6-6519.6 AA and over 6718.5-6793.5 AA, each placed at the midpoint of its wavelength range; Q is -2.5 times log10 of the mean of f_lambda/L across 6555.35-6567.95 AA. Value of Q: -0.16 mag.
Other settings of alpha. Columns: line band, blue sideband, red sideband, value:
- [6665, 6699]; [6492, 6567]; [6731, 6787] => 2.13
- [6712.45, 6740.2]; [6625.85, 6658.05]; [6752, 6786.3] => 2.75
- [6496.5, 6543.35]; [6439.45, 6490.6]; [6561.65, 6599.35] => -4.55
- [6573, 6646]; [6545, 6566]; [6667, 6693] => -3.35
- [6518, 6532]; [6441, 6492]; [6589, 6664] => -1.91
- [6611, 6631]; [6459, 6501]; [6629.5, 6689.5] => -2.80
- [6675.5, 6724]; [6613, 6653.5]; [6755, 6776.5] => 5.20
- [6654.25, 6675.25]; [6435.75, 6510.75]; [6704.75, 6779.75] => -1.43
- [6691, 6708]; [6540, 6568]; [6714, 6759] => 0.27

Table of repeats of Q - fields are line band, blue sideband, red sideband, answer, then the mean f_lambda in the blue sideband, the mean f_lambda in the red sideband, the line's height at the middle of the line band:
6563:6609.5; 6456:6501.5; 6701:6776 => -0.16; 9.67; 7.11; 8.61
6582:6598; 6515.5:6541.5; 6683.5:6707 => -0.05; 10.9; 7.35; 9.61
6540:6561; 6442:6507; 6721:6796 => -0.20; 9.63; 6.97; 8.92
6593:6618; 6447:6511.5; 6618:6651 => -0.09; 9.72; 8.99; 9.12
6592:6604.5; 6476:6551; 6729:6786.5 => -0.05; 10.4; 7.02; 9.23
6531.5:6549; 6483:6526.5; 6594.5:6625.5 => -0.13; 10.1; 9.84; 9.99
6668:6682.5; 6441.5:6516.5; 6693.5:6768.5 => -0.07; 9.72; 7.11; 7.68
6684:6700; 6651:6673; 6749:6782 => 0.11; 8.25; 7.14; 7.93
